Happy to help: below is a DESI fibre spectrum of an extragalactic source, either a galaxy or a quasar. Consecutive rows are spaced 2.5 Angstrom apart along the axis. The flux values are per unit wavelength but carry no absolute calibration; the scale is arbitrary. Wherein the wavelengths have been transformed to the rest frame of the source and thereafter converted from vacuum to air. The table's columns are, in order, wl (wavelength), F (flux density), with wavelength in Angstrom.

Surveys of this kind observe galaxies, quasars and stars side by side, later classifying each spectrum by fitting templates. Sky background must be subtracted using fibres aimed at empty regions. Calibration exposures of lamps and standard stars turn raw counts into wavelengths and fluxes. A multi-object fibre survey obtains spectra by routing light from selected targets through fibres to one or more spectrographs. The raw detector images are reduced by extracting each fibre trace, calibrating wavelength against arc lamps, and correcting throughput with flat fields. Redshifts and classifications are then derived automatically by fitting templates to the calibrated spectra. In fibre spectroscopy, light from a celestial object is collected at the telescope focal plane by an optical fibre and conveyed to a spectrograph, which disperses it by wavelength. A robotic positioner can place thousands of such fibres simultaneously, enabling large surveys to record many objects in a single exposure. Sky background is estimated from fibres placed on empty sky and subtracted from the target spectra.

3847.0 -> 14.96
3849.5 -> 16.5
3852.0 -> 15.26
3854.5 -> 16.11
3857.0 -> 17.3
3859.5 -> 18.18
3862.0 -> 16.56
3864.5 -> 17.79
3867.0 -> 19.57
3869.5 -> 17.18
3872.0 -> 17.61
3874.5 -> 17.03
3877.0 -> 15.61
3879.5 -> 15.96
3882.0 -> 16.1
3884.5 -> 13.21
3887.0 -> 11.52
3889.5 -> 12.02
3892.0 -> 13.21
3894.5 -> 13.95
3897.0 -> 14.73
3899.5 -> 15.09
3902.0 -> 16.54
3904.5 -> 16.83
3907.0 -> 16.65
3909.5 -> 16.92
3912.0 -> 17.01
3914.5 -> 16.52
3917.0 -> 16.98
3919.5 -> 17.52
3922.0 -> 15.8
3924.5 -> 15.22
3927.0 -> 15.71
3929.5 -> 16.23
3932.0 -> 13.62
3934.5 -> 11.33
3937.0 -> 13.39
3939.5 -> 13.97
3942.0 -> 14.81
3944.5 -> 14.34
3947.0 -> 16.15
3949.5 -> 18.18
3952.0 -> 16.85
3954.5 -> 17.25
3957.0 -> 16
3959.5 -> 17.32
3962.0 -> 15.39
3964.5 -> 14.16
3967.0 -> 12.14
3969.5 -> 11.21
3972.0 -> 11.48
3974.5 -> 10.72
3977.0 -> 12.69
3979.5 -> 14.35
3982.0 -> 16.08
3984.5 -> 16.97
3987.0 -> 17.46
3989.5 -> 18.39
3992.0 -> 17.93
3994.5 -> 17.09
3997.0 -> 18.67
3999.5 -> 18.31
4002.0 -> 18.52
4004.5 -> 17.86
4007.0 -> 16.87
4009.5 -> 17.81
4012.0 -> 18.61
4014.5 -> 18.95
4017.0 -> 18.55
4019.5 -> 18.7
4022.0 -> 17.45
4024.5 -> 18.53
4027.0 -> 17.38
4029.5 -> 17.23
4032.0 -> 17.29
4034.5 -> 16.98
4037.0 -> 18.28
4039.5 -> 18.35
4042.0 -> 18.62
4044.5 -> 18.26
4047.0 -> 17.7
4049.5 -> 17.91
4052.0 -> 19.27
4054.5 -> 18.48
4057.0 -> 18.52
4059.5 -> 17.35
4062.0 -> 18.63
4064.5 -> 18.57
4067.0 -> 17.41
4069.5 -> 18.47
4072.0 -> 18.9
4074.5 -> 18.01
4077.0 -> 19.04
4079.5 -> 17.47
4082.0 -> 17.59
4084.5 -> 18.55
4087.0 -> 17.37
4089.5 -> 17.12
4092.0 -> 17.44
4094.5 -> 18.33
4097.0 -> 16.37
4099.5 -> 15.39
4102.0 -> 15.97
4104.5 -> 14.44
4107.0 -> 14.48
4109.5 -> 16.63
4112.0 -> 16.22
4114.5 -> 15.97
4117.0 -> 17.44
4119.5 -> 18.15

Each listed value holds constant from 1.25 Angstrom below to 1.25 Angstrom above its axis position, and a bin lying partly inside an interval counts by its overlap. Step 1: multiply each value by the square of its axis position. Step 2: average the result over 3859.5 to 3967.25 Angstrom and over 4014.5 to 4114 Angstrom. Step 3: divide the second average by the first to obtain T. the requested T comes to 1.2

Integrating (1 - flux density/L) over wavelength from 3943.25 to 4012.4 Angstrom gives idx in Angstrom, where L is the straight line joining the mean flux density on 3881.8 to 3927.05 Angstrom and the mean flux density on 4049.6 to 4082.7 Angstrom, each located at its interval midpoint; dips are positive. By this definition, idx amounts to 2.8 Angstrom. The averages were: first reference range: 15.3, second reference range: 18.3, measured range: 16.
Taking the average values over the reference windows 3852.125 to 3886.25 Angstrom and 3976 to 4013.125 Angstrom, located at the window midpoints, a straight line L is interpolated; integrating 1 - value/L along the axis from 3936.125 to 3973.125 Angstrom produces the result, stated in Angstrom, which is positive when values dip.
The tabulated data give 4.7 Angstrom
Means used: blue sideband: 16.7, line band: 14.9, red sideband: 17.2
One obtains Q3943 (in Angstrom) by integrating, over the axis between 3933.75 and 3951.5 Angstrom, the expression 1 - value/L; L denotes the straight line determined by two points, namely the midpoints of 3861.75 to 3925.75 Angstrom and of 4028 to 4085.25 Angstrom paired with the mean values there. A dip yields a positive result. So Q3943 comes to 1.90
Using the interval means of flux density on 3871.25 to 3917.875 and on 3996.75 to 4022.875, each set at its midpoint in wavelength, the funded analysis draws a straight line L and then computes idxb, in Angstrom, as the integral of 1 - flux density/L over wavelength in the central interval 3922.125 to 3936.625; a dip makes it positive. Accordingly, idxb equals 1.6 Angstrom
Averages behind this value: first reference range 15.4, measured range 14.5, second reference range 18.2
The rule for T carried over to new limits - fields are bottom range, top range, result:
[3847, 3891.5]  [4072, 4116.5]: 1.18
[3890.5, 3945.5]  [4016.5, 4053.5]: 1.25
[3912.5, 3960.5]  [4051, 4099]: 1.23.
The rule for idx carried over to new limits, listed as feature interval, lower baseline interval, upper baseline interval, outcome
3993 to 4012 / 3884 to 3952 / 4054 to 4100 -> -1.5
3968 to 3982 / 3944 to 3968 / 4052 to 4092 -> 3.3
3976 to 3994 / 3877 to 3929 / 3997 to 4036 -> 0.9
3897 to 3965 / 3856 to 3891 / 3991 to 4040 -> 4.3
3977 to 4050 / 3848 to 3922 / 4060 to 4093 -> -1.2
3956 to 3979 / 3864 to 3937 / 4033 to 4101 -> 4.3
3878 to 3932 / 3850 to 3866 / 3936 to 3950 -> 1.5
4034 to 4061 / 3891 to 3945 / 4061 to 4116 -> -2.3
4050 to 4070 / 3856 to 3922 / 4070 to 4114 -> -1.7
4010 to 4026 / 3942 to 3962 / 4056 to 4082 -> -0.9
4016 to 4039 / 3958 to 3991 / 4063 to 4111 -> -3.0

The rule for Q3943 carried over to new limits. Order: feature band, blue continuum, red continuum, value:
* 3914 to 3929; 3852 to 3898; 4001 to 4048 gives 0.2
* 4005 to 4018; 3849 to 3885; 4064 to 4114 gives -0.9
